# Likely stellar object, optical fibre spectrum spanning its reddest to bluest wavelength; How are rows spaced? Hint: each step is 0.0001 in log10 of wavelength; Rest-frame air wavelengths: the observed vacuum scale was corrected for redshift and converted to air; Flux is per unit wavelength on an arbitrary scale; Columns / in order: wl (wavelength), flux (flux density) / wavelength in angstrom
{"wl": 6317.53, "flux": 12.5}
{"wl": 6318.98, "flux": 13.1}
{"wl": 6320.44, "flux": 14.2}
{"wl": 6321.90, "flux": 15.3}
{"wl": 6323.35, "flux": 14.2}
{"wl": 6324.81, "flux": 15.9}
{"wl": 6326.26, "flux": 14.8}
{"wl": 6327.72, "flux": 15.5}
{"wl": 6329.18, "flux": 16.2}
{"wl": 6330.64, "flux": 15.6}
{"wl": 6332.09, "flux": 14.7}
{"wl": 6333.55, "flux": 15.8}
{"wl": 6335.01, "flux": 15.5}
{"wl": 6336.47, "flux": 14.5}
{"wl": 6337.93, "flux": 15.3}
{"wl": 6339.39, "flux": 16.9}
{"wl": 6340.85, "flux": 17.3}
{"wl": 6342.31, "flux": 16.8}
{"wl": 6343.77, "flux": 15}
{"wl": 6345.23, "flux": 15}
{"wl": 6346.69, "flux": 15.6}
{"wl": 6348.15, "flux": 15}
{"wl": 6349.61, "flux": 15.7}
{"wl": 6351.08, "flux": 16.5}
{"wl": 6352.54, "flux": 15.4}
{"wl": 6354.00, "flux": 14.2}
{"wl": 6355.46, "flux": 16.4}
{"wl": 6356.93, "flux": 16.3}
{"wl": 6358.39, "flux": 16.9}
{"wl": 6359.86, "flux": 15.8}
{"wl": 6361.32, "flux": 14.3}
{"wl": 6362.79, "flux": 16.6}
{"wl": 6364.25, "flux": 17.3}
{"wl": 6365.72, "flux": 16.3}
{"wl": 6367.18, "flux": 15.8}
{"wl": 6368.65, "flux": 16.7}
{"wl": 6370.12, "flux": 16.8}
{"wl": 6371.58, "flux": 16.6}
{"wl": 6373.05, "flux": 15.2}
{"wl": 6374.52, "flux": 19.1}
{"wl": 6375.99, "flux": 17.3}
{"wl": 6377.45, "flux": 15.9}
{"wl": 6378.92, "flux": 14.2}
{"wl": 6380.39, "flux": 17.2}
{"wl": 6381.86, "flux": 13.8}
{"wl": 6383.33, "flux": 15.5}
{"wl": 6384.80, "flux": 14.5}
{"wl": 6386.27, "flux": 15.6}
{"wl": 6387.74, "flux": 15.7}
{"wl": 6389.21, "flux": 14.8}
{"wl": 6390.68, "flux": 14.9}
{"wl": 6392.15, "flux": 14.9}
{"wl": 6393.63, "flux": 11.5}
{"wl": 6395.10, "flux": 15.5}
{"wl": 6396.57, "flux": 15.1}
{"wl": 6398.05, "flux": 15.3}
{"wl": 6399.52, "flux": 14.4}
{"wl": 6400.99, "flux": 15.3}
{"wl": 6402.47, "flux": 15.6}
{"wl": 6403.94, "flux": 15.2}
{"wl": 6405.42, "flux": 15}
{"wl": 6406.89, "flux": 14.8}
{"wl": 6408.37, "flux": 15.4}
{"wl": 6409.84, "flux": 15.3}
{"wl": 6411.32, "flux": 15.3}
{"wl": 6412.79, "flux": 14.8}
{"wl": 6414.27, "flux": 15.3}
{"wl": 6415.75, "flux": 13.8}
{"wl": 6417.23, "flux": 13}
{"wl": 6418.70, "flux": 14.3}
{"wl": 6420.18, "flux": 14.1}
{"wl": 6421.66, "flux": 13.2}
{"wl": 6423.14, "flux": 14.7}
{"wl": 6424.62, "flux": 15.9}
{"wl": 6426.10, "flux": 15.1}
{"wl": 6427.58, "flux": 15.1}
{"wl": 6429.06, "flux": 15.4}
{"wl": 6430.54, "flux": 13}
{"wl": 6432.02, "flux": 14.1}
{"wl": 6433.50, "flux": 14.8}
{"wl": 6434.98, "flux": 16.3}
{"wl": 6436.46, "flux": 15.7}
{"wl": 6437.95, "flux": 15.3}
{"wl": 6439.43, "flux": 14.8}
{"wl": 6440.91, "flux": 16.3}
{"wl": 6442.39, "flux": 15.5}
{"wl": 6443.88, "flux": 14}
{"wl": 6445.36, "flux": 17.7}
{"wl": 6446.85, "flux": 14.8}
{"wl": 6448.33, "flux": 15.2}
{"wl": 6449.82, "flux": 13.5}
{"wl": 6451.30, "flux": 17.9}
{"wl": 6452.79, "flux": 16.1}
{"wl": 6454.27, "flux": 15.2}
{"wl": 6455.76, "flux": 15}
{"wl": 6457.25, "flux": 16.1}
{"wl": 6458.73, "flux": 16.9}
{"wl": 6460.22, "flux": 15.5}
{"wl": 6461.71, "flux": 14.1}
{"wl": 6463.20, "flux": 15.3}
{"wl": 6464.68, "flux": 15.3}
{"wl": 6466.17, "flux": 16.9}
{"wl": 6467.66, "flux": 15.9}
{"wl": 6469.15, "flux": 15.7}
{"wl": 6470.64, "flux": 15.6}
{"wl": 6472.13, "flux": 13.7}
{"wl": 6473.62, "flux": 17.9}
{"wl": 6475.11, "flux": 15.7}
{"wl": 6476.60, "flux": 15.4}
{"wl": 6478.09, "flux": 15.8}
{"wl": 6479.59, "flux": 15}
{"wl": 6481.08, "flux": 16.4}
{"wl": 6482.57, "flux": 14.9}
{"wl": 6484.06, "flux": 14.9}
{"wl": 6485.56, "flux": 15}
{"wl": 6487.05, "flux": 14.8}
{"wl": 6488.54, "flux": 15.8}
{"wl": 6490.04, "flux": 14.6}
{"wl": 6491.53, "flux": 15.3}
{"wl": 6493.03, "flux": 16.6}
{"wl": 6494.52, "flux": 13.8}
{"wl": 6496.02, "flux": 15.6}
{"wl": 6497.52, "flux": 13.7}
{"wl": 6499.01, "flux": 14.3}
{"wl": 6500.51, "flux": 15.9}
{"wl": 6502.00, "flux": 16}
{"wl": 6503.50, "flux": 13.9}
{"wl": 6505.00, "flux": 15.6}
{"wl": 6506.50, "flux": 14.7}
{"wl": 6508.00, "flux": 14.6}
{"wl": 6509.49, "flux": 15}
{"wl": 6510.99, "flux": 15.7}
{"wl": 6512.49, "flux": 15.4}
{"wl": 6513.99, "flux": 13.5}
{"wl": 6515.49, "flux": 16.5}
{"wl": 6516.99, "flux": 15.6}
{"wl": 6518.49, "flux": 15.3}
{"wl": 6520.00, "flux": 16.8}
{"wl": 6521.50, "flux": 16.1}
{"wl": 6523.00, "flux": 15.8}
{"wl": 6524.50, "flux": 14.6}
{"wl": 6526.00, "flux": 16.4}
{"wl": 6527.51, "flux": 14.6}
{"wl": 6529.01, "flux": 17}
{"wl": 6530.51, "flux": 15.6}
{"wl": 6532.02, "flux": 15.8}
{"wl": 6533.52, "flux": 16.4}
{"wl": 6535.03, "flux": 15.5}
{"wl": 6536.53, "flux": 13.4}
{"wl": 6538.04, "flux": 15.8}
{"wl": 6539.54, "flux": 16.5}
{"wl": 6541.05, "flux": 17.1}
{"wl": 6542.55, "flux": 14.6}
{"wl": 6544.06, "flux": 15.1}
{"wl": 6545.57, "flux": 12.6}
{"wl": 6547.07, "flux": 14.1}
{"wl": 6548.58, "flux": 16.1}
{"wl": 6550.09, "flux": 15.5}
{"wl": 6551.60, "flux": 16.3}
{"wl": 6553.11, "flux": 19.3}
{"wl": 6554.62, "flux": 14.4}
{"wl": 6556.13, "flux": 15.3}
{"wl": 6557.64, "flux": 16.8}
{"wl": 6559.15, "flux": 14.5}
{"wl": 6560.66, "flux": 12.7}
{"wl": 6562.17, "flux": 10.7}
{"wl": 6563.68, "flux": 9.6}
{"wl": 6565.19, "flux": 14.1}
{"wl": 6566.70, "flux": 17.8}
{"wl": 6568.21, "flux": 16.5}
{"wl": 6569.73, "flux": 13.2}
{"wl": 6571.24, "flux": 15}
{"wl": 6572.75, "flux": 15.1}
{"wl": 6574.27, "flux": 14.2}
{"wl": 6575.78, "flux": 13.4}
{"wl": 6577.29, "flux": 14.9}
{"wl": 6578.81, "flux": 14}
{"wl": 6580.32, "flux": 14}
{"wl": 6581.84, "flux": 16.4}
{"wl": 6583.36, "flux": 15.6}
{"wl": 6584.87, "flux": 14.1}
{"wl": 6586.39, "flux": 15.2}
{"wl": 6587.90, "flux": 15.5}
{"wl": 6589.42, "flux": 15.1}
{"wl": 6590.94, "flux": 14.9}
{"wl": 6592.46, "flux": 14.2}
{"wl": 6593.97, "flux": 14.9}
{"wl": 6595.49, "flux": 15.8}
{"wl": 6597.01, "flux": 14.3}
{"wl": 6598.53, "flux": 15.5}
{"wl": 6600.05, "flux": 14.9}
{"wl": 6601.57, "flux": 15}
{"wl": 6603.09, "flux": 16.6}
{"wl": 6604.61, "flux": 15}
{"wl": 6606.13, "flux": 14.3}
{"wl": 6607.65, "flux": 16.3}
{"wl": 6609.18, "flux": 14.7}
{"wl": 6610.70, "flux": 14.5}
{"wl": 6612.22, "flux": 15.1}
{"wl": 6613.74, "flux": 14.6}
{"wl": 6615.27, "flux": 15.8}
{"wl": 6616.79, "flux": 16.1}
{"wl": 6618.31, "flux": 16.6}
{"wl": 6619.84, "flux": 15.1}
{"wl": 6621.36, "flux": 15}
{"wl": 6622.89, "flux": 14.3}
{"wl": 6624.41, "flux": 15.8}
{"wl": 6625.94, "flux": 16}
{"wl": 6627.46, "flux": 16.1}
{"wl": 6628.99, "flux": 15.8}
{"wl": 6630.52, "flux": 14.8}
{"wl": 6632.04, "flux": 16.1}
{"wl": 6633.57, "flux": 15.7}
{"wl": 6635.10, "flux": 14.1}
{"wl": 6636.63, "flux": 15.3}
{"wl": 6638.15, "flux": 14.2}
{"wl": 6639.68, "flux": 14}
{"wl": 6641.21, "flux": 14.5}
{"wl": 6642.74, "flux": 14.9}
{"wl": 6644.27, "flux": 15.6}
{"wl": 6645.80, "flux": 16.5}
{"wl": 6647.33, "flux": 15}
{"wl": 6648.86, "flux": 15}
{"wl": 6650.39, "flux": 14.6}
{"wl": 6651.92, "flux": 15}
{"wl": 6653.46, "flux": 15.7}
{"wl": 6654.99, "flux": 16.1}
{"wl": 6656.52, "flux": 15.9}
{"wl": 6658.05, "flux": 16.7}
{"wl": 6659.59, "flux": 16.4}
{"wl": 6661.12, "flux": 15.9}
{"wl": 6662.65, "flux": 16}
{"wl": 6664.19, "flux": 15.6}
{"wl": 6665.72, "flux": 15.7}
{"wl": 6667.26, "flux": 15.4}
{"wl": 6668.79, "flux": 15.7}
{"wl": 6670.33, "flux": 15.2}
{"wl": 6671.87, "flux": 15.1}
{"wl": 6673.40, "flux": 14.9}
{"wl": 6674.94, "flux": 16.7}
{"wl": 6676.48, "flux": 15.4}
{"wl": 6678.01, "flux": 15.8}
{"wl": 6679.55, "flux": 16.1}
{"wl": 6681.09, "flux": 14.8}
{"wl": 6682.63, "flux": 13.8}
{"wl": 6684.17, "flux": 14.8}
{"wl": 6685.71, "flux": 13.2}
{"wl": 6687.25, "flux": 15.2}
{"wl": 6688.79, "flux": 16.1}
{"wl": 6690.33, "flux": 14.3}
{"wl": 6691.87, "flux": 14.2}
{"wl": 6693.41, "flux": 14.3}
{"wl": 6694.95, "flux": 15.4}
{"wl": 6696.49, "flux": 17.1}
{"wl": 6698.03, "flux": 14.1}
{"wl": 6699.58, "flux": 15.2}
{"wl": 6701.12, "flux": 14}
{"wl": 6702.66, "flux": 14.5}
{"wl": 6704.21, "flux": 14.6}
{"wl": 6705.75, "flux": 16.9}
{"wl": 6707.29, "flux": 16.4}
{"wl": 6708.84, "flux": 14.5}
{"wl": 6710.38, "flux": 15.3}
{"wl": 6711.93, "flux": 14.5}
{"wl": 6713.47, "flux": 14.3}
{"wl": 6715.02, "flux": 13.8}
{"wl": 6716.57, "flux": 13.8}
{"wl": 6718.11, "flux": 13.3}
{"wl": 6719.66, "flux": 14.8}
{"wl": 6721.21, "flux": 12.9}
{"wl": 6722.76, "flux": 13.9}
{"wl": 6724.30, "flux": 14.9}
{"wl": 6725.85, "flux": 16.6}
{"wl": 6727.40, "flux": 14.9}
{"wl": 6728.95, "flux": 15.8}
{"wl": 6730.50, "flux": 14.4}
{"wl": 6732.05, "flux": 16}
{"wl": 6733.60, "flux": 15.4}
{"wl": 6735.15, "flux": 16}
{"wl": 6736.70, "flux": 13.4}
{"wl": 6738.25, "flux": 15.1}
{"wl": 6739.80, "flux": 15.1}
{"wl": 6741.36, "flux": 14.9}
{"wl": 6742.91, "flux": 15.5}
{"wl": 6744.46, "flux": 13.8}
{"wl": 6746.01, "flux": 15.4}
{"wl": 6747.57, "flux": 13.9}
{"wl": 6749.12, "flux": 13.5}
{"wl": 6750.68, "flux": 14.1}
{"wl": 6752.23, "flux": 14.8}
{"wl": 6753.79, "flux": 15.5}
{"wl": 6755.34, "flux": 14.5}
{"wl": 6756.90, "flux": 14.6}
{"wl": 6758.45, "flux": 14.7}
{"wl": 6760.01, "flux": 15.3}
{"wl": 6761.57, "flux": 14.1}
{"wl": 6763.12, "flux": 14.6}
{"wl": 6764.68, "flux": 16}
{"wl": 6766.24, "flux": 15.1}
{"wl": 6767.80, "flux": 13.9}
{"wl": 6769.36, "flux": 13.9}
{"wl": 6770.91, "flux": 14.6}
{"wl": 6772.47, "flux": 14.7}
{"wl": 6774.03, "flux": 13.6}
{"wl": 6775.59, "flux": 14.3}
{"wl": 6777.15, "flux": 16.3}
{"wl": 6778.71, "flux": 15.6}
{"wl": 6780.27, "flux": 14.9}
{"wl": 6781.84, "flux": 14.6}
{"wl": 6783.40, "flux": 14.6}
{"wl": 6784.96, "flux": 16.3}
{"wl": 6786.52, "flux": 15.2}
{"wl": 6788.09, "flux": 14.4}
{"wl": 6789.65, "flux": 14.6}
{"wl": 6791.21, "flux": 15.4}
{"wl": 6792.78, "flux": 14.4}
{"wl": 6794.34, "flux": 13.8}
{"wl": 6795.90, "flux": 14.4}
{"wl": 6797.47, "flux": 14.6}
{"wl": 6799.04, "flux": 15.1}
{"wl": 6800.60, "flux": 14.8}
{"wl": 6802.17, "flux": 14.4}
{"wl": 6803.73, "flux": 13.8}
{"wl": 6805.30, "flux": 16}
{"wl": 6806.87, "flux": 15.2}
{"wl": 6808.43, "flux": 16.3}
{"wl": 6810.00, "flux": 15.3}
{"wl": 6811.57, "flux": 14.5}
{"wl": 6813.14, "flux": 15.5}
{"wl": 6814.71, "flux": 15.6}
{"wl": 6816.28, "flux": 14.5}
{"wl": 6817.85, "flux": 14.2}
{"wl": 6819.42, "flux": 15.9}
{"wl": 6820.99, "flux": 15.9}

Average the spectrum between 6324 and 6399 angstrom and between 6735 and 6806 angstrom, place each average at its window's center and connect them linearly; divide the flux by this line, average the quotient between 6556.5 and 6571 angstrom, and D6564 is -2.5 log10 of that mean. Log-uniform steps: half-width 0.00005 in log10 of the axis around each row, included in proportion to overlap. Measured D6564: 0.08 mag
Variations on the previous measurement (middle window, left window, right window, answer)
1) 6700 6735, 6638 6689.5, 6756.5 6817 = 0.02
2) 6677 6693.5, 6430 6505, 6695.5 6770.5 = 0.01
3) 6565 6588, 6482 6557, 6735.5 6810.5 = 0.02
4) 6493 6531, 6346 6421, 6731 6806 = -0.01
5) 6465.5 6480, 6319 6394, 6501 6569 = -0.03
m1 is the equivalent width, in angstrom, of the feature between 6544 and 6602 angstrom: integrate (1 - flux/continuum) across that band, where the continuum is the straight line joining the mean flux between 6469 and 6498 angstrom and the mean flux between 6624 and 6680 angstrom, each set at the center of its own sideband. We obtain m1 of 2.4 angstrom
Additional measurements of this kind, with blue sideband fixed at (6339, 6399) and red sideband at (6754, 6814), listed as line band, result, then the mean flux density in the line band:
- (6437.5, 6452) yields 0.1 angstrom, 15.5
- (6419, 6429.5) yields 0.6 angstrom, 14.7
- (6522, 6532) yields -0.2 angstrom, 15.7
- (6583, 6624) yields 0.2 angstrom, 15.2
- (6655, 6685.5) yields -0.9 angstrom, 15.5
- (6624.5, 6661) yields -0.6 angstrom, 15.4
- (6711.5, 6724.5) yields 0.9 angstrom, 14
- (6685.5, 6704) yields 0.2 angstrom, 14.8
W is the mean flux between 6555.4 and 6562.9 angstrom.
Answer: 14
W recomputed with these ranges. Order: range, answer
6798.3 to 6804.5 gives 14.5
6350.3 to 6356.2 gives 15.6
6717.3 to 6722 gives 13.7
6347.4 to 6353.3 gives 15.6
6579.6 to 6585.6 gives 15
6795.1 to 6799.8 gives 14.7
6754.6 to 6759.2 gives 14.6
